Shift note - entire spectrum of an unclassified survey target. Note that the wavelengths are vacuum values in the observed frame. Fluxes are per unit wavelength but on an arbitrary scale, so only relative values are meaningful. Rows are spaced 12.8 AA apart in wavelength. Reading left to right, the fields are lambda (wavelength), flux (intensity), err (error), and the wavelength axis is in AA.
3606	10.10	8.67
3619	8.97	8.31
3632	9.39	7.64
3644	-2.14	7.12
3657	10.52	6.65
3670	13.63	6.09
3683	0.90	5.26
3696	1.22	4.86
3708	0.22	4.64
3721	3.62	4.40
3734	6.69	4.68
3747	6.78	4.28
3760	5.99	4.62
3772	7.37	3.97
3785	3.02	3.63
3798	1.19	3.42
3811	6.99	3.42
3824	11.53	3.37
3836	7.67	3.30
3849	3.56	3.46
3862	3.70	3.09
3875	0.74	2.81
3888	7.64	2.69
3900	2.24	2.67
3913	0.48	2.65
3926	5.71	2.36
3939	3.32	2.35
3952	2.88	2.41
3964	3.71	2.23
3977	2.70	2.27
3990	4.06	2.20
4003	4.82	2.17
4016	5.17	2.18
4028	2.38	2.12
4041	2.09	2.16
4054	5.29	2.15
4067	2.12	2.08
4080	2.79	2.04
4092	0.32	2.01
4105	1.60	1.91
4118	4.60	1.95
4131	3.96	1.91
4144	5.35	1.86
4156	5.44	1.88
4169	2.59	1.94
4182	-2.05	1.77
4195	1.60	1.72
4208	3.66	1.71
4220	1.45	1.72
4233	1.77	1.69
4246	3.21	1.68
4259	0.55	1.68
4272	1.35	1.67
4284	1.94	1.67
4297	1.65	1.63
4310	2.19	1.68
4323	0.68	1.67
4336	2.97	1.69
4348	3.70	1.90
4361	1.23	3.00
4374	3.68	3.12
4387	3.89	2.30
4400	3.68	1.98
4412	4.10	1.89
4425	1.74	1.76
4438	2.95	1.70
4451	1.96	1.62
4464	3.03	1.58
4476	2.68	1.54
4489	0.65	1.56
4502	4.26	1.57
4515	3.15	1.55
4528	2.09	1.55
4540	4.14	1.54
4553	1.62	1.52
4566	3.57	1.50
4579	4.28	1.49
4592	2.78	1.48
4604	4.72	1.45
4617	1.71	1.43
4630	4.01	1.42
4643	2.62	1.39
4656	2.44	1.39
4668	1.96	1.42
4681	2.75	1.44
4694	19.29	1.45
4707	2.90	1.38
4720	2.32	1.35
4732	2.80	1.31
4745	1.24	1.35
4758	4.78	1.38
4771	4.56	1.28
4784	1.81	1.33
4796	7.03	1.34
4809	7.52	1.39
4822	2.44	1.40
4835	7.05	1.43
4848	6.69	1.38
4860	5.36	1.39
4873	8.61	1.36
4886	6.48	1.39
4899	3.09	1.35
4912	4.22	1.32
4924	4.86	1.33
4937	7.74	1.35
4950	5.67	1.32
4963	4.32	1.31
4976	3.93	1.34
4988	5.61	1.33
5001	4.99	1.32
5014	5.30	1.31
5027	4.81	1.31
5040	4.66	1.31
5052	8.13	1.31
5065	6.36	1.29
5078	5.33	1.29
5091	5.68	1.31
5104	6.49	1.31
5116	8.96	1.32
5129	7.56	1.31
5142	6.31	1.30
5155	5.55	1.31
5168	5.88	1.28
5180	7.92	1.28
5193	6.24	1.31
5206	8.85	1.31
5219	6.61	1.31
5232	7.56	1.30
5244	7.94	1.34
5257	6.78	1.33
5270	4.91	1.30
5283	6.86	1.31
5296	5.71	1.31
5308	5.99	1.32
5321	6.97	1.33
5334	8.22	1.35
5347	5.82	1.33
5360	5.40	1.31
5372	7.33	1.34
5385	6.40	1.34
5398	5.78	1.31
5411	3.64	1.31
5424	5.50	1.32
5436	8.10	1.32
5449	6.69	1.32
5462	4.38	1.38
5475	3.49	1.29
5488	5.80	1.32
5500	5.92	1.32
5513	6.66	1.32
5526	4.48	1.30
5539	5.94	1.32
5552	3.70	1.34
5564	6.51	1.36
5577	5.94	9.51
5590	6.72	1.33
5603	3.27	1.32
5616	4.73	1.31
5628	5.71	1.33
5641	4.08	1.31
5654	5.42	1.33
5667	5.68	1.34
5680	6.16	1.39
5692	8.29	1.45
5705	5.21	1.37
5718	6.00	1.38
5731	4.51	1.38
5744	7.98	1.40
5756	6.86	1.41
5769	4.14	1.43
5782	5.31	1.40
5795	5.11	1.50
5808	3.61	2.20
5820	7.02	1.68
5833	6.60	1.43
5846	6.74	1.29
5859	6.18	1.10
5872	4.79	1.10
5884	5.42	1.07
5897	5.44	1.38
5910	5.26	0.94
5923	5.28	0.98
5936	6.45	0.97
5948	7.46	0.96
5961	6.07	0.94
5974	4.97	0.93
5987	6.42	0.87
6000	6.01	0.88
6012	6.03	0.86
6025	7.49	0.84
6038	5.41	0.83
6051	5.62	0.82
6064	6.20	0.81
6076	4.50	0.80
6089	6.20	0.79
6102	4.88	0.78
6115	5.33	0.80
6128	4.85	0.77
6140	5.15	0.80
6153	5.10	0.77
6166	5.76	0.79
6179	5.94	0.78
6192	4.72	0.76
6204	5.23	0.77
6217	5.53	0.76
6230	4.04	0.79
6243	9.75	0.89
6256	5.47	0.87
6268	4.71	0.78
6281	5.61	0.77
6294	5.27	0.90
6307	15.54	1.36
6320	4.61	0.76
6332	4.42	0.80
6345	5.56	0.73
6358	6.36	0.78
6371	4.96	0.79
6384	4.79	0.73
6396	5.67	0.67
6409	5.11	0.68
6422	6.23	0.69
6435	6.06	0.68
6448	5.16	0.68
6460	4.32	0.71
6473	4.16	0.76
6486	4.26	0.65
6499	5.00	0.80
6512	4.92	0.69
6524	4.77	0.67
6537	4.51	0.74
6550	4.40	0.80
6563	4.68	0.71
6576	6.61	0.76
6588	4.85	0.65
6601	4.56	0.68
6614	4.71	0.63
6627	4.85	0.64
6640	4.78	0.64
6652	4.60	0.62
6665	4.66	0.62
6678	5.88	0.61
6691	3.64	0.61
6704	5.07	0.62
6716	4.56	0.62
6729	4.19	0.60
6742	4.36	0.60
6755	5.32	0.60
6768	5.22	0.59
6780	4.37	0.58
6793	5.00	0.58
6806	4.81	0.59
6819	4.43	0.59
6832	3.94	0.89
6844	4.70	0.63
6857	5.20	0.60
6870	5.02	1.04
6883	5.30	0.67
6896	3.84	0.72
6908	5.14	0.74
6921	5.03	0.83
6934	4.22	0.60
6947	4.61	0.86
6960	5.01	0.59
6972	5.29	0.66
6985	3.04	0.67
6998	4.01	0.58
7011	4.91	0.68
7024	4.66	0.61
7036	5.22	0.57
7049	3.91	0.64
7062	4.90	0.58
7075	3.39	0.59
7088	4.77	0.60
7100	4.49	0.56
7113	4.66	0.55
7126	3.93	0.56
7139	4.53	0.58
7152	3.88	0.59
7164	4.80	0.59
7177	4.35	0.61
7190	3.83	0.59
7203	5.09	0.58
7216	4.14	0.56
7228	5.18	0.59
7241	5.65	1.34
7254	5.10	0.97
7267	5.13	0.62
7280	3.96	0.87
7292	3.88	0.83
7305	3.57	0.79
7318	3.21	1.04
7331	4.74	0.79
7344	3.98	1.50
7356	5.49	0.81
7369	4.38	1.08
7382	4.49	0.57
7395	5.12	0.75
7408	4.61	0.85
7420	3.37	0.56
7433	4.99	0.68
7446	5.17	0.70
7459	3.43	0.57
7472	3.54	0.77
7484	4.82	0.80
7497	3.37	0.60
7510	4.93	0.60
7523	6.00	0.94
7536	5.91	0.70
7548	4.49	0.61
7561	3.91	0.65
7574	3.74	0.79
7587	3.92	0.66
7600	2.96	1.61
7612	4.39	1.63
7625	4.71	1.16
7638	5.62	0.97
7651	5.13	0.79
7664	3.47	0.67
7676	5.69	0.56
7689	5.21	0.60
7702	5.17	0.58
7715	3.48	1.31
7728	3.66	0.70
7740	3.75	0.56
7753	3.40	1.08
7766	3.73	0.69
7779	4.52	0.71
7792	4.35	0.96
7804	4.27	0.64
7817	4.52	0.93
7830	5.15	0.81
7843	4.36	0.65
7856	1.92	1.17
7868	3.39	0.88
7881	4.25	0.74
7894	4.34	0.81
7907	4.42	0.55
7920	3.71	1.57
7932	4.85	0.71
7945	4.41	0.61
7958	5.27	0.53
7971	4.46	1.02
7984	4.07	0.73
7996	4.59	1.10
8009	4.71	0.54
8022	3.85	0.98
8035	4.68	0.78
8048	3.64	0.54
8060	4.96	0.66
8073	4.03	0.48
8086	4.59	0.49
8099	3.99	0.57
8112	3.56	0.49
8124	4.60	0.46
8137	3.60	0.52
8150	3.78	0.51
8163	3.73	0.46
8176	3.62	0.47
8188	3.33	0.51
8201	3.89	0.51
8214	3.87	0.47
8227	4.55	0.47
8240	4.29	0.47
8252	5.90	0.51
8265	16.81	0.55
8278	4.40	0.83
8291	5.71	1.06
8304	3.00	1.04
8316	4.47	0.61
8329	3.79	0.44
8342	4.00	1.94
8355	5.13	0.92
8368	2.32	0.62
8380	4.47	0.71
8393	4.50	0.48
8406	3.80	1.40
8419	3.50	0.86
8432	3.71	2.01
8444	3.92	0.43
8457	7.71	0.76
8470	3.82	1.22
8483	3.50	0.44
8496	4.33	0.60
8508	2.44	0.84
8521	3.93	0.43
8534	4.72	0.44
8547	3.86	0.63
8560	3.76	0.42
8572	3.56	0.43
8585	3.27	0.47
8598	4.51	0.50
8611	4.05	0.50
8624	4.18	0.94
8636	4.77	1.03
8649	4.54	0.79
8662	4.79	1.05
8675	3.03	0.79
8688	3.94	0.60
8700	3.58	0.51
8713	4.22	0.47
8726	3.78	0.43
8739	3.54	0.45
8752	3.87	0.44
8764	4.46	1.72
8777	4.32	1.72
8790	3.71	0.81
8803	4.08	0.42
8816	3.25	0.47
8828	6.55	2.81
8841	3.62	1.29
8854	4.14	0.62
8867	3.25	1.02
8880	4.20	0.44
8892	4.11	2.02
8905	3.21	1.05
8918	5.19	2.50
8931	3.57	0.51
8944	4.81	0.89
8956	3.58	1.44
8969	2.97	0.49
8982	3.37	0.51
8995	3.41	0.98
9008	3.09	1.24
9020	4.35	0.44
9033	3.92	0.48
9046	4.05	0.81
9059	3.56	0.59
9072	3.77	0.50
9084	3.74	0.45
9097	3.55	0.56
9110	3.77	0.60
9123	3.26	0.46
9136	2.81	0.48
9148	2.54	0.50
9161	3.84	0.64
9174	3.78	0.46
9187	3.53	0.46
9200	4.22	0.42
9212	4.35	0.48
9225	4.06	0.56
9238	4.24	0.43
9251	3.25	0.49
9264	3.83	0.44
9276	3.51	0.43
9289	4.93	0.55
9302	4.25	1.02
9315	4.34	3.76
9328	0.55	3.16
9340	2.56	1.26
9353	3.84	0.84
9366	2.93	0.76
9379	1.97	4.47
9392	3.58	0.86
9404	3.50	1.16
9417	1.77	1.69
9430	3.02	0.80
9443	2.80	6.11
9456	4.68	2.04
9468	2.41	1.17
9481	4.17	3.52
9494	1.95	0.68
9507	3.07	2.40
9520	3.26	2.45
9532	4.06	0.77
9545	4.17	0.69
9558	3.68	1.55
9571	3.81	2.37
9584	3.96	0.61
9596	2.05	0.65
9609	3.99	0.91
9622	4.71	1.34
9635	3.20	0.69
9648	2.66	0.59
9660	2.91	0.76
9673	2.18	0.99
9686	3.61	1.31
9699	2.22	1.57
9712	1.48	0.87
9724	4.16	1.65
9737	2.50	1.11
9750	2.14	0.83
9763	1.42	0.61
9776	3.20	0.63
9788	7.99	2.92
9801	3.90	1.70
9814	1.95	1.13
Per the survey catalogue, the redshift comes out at 0.259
